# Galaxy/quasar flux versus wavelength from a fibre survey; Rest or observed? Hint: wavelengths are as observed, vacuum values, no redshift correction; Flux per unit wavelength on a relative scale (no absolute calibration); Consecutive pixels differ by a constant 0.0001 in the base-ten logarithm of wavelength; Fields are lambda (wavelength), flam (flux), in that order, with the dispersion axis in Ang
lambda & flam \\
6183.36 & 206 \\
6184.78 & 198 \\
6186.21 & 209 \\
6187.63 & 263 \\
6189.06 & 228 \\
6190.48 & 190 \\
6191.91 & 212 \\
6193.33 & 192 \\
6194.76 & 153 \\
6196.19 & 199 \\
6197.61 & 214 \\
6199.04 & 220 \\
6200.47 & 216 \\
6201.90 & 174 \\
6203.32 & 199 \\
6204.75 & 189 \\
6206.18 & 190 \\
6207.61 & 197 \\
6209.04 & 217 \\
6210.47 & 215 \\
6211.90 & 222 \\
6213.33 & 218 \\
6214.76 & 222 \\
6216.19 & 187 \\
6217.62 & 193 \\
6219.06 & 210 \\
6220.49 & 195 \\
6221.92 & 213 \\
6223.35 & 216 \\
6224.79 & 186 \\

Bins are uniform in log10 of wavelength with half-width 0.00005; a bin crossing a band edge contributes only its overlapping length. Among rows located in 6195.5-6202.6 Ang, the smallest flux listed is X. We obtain 174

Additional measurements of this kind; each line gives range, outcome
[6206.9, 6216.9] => 187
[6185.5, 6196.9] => 153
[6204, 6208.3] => 189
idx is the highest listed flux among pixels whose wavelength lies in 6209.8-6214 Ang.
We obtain 222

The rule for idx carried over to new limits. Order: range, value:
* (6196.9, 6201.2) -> 220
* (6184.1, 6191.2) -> 263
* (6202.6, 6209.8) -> 217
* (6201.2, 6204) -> 199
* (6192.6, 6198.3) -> 214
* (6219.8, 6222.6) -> 213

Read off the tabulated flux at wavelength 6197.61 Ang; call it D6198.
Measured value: 214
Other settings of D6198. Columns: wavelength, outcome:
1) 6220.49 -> 195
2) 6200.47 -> 216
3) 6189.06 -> 228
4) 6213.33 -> 218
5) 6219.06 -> 210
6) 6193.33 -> 192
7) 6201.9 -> 174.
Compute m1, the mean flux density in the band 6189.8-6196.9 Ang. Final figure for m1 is 189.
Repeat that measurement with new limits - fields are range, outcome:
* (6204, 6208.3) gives 192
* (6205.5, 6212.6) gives 208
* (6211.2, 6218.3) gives 209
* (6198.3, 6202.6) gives 203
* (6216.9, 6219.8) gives 201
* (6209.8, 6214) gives 218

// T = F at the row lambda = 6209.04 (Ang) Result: 217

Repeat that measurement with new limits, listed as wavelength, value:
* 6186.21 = 209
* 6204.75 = 189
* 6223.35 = 216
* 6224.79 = 186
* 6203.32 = 199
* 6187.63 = 263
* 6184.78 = 198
